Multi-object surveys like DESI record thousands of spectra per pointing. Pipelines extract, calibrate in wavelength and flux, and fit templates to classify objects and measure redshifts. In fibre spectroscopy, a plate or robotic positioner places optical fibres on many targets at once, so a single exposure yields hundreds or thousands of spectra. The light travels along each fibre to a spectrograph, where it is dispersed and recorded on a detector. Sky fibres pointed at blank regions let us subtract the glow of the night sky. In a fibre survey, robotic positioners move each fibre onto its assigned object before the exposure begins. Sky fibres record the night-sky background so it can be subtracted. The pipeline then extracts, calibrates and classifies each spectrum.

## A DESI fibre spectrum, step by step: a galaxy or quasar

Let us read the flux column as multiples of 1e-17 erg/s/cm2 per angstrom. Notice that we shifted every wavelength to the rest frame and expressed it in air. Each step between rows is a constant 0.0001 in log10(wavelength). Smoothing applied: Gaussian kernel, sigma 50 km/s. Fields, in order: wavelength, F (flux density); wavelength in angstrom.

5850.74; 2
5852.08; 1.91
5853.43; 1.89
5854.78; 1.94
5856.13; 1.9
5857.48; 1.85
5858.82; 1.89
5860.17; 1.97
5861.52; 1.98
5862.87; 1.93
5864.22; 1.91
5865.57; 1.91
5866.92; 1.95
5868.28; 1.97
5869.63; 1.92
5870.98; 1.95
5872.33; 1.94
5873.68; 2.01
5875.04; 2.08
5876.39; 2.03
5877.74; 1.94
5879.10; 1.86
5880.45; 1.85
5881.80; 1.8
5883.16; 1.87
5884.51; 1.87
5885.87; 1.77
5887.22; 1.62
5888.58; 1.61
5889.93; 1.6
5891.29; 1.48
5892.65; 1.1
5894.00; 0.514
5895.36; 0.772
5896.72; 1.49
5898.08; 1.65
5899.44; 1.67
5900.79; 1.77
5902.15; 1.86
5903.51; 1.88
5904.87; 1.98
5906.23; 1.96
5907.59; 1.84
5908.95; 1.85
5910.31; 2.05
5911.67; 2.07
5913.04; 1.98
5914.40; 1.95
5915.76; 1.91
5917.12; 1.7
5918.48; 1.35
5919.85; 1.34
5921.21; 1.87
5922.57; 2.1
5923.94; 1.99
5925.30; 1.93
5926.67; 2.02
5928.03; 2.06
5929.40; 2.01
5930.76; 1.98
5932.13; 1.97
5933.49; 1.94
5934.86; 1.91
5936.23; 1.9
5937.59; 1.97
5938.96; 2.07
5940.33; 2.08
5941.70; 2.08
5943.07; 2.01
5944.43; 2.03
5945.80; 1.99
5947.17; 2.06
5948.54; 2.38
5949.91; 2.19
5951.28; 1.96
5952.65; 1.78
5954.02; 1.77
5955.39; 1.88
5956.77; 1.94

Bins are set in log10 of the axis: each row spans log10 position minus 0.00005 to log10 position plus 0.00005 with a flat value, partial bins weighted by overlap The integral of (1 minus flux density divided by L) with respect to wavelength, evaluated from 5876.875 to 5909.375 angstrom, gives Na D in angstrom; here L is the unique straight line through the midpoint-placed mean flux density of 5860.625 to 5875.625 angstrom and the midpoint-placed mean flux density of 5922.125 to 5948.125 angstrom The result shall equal 5.4 angstrom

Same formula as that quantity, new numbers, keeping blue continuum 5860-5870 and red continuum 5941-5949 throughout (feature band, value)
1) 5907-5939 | 2.21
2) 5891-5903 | 3.77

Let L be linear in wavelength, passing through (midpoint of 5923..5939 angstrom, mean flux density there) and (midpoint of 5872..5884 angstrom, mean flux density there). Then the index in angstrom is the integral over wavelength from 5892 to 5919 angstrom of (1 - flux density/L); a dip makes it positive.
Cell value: 3.9 angstrom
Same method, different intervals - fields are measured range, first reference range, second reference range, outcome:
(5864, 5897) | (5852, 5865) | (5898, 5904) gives 2.4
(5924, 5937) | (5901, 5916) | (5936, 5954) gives 0.2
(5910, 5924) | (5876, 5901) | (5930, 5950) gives 0.0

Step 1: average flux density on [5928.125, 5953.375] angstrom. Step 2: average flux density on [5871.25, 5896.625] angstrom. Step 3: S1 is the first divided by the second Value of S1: 1.22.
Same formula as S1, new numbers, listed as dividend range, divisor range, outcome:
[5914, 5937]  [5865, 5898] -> 1.10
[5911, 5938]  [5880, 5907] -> 1.18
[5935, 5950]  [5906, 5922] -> 1.13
